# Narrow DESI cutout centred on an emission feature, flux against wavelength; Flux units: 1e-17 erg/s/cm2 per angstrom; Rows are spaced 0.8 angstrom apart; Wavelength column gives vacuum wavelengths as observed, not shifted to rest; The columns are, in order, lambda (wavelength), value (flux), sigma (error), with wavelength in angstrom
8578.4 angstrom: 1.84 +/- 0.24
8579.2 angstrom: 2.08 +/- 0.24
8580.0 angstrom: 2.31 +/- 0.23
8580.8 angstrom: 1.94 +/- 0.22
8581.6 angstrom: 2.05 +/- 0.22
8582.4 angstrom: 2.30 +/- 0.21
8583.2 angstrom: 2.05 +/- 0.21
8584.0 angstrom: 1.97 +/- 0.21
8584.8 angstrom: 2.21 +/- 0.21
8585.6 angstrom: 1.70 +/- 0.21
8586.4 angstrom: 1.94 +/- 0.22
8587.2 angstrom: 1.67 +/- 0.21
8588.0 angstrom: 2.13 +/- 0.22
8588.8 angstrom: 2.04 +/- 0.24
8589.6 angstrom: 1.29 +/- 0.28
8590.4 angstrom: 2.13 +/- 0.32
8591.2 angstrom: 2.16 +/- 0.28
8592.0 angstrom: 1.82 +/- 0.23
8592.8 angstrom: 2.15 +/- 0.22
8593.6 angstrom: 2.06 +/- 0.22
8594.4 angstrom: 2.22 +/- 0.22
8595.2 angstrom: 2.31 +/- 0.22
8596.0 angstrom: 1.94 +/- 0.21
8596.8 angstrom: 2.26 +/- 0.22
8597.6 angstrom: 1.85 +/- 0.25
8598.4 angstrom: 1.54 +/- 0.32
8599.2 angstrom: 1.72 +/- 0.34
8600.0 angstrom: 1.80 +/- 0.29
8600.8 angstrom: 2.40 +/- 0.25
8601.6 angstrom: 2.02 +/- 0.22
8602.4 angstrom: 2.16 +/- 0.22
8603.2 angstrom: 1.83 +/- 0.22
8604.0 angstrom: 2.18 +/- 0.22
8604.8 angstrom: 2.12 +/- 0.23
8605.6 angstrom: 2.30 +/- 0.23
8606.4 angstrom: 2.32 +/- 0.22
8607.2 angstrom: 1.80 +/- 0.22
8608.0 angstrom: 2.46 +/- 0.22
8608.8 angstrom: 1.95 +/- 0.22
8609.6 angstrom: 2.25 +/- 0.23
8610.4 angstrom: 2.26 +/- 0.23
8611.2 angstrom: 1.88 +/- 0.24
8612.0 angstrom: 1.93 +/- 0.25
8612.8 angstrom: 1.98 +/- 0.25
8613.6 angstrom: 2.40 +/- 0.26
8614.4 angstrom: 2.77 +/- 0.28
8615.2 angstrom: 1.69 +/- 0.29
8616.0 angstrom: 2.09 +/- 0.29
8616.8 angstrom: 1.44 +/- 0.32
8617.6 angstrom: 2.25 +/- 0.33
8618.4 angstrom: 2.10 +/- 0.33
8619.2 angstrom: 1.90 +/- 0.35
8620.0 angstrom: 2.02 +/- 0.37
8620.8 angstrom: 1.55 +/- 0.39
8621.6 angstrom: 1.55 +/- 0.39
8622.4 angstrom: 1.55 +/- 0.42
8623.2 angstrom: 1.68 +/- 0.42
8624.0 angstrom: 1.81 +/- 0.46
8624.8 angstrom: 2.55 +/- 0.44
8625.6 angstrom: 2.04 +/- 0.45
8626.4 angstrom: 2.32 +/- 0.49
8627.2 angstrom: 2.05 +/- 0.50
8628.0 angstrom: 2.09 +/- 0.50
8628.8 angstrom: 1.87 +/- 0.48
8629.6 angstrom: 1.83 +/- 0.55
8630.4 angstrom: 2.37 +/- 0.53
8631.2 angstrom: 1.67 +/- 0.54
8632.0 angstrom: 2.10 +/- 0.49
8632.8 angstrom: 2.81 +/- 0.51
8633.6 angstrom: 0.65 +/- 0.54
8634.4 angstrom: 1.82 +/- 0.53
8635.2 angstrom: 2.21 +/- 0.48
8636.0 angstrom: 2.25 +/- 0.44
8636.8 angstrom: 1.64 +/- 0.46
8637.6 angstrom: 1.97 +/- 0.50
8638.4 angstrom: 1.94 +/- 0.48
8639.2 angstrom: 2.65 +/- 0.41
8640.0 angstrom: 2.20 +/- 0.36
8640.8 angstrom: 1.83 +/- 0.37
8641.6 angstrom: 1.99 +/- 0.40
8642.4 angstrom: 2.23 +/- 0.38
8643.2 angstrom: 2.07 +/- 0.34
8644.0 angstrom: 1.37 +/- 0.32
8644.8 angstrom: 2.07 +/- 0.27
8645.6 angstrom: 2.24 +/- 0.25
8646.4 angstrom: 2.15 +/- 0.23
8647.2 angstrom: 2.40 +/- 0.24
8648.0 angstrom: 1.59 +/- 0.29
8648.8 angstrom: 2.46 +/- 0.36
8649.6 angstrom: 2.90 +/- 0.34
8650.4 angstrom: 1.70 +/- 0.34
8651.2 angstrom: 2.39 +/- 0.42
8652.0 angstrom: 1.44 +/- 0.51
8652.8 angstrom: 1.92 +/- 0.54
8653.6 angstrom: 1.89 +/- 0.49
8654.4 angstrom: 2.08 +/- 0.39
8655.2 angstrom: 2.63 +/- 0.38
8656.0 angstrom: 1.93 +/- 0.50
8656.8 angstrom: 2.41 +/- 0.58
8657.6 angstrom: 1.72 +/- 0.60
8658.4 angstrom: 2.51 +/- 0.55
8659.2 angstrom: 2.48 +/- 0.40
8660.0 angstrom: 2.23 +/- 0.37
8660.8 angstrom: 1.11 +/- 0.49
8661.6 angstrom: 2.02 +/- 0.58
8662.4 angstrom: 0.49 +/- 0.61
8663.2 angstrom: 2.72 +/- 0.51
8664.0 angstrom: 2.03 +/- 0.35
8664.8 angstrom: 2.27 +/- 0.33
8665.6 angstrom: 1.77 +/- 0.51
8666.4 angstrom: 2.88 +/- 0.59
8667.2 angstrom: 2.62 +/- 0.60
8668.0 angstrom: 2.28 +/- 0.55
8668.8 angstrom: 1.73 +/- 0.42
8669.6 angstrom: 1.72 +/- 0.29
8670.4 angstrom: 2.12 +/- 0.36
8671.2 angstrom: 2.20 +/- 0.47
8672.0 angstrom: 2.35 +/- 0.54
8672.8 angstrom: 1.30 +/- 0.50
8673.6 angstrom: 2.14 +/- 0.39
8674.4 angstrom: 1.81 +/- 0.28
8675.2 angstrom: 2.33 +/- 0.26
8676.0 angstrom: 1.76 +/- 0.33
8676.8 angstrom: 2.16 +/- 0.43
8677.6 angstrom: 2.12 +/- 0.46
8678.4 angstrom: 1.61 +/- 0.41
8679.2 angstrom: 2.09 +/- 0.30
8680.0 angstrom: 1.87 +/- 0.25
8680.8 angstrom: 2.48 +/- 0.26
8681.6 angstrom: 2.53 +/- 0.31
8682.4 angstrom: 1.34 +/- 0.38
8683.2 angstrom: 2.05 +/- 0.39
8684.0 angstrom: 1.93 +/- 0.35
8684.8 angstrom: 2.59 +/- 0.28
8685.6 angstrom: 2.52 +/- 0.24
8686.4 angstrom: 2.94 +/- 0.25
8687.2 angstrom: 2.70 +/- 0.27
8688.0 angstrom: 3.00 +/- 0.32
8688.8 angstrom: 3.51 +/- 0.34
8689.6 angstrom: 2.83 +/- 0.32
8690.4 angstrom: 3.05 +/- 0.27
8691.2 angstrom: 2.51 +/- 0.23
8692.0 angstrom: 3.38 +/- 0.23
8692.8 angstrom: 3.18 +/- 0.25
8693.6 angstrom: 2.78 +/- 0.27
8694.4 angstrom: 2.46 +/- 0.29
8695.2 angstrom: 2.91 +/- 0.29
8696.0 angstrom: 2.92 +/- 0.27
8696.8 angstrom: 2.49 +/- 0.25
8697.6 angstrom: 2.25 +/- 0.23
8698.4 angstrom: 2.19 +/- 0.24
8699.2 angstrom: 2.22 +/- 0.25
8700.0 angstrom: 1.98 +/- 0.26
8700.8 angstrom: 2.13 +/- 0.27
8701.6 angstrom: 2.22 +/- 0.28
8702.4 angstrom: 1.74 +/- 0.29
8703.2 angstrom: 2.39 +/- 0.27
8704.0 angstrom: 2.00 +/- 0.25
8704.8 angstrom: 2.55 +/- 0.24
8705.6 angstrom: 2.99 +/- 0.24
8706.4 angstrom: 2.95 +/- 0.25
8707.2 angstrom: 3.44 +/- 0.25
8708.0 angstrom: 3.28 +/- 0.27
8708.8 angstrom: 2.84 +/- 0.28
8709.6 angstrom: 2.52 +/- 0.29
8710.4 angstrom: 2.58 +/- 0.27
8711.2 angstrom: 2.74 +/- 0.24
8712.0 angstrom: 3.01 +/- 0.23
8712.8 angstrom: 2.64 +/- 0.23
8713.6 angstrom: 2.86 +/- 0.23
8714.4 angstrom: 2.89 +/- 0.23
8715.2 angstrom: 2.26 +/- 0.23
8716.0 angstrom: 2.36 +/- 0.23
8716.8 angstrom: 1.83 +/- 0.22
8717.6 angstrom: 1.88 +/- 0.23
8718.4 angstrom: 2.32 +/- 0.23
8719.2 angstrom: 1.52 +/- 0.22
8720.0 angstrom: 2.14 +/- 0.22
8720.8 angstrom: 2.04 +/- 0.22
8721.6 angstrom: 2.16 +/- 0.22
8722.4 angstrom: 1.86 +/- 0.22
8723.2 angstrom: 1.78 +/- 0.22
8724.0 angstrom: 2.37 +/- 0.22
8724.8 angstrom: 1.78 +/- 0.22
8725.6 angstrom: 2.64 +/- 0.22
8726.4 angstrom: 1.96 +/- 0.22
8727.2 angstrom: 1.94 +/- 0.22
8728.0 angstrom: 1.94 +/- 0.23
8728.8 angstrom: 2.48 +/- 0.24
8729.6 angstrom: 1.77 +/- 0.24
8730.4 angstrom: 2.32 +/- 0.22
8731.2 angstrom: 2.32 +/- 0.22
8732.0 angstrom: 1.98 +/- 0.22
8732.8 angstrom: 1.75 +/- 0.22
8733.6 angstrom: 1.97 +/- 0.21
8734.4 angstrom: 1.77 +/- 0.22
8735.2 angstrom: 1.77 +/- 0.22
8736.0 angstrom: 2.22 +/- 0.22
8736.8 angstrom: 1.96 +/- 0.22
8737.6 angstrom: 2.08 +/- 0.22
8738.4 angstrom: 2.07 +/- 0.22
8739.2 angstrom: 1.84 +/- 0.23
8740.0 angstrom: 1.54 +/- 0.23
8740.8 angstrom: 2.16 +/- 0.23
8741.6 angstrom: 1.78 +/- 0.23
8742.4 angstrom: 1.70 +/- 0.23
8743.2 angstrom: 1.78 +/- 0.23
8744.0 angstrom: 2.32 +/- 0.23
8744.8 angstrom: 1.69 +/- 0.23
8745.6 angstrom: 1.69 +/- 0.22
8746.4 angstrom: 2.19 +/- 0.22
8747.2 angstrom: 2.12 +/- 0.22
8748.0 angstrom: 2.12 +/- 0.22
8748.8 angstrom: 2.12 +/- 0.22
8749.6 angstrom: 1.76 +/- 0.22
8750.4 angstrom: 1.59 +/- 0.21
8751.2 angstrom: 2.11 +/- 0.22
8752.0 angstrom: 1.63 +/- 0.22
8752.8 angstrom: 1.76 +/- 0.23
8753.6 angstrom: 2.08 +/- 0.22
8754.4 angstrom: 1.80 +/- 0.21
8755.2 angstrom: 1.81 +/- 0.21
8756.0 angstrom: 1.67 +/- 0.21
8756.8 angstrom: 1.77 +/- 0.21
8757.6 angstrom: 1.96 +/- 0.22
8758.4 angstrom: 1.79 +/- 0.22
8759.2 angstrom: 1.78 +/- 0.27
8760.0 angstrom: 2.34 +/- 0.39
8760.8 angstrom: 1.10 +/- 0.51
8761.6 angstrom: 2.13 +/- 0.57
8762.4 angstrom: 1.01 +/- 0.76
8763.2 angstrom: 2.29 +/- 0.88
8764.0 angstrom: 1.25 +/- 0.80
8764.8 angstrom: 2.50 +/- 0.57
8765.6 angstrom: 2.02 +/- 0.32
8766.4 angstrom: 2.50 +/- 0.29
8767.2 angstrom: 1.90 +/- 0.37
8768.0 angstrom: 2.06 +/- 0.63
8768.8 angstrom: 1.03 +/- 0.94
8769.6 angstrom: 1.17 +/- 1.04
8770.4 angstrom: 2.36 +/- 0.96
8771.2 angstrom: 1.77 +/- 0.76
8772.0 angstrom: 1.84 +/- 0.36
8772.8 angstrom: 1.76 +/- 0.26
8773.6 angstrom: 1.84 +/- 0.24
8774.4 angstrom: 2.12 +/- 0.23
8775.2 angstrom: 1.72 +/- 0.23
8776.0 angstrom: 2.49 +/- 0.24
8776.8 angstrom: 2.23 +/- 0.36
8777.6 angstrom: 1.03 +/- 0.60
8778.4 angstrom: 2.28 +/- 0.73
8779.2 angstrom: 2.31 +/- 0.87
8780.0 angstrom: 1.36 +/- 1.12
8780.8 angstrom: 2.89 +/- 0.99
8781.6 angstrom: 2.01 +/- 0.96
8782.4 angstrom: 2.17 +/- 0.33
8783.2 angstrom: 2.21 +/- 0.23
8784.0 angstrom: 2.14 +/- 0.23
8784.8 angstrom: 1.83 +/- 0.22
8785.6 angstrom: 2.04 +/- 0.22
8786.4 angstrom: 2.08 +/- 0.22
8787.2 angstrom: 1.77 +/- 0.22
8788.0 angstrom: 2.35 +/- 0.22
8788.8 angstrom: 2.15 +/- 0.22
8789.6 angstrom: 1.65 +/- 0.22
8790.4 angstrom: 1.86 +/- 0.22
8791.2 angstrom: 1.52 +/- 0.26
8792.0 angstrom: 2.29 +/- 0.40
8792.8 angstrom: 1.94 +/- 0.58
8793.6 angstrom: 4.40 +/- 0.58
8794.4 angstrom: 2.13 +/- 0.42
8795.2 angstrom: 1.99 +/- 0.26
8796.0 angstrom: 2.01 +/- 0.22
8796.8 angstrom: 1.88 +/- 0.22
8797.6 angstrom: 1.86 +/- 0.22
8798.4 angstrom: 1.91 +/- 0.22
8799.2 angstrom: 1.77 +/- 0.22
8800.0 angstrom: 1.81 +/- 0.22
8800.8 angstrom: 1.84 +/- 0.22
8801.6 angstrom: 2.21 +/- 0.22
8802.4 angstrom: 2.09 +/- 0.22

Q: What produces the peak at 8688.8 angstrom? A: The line [S II]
